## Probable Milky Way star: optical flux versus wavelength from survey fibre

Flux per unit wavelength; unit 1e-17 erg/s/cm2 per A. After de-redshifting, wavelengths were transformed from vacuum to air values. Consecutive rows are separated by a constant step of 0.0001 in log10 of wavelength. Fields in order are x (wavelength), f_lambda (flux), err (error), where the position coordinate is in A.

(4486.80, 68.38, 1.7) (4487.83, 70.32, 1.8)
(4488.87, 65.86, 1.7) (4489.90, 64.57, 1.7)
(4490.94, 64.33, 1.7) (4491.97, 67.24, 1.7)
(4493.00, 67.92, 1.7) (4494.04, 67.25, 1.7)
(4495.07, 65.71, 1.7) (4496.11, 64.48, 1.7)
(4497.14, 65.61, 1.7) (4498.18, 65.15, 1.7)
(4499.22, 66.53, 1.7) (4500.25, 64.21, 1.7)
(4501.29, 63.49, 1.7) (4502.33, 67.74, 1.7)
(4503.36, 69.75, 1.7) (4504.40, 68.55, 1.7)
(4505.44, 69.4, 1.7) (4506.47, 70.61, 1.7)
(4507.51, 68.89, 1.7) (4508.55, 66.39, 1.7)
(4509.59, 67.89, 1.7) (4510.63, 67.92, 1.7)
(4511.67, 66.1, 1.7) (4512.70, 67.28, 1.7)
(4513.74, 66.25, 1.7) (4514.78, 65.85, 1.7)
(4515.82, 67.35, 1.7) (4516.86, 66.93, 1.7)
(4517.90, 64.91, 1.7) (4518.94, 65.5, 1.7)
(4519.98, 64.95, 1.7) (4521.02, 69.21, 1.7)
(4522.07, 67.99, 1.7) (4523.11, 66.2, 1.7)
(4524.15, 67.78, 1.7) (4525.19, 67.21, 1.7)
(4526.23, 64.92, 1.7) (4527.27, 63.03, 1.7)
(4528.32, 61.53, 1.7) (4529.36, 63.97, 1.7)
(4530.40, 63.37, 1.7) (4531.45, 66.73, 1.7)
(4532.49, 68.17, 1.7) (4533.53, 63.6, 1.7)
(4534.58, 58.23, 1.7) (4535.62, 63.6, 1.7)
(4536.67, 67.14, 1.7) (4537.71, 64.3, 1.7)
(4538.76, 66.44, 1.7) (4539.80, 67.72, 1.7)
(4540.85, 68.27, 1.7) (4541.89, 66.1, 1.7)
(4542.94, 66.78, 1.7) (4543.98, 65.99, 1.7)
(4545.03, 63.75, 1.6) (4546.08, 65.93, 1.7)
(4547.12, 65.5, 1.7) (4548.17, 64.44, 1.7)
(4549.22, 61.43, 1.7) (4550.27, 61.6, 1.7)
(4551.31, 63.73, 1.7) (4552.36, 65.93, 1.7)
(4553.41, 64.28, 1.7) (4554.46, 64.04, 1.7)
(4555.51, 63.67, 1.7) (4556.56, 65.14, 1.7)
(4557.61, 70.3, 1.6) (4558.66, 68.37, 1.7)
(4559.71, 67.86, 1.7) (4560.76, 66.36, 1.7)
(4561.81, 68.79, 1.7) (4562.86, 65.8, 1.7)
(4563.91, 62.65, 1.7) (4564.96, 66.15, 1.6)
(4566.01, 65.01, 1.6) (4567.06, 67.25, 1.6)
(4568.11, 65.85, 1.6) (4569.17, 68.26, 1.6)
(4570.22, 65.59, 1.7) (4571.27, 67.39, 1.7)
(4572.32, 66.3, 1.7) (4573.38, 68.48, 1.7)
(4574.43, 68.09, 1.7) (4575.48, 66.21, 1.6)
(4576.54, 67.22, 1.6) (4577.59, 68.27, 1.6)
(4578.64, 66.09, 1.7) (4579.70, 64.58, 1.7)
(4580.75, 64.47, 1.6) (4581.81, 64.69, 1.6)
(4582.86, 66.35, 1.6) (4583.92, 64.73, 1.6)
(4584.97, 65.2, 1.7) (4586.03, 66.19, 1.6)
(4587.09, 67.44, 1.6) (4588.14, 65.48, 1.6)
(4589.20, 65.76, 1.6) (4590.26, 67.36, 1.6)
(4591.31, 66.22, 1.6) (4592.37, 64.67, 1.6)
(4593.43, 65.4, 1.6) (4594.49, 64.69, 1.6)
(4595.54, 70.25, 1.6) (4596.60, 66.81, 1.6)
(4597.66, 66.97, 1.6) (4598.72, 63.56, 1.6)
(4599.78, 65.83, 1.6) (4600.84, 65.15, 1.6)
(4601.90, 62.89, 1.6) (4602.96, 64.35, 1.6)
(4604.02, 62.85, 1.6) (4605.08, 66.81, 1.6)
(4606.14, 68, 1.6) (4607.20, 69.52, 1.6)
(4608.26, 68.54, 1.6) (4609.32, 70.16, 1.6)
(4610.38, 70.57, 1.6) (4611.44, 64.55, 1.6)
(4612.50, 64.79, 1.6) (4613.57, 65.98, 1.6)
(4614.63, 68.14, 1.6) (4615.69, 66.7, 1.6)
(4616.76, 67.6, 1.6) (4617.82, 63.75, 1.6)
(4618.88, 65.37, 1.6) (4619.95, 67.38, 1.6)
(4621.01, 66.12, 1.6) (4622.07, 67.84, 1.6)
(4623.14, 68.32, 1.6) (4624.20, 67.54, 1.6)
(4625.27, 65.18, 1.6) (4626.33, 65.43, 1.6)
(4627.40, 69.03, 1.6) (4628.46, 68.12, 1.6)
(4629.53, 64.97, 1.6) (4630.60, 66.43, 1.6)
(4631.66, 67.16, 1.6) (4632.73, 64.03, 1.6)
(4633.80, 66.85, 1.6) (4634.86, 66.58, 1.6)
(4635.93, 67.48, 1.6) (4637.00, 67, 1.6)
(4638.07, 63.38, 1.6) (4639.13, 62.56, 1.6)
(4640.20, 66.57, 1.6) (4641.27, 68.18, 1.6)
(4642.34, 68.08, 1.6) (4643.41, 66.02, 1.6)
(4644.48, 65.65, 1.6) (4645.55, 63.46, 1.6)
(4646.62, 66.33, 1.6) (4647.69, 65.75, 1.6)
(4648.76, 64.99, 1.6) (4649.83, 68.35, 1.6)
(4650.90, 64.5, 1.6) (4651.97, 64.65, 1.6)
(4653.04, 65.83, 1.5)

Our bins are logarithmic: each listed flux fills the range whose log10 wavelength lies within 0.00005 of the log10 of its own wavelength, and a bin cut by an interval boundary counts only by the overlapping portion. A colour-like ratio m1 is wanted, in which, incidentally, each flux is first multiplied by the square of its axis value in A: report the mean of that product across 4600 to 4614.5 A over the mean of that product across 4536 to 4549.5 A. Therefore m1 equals 1.0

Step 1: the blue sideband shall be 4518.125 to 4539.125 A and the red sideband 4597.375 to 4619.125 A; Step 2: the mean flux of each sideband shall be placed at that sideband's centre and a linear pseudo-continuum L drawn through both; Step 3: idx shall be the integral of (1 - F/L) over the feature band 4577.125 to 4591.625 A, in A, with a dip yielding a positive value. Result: 0.0 A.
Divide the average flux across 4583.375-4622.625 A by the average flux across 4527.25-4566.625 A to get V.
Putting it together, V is 1.02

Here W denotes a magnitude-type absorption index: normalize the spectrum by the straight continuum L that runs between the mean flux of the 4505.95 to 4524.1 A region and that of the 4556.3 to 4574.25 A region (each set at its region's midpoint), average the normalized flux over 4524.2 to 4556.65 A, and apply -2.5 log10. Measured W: 0.04 mag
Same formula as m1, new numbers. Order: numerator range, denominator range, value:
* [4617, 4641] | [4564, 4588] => 1.02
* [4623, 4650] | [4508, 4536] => 1.06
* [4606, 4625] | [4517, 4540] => 1.07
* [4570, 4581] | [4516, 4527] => 1.03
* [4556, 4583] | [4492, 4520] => 1.03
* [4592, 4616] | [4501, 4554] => 1.04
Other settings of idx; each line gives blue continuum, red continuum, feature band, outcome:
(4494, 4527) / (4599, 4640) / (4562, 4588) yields 0.1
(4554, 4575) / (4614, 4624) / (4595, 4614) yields 0.1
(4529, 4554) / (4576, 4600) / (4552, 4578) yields -0.4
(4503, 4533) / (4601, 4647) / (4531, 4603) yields 0.8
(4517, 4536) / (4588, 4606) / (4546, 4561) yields 0.0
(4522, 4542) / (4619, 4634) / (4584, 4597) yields 0.0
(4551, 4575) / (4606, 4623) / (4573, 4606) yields 0.4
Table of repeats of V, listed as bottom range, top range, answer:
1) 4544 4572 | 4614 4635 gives 1.02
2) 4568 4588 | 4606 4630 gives 1.01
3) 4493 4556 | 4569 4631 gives 1.01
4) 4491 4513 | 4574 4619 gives 0.99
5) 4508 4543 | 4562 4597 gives 1.01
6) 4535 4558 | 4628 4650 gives 1.01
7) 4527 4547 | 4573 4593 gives 1.02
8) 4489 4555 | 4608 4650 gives 1.01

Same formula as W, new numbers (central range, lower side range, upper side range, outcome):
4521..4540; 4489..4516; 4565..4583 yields 0.02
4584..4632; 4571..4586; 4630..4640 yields -0.01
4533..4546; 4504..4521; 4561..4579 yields 0.03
